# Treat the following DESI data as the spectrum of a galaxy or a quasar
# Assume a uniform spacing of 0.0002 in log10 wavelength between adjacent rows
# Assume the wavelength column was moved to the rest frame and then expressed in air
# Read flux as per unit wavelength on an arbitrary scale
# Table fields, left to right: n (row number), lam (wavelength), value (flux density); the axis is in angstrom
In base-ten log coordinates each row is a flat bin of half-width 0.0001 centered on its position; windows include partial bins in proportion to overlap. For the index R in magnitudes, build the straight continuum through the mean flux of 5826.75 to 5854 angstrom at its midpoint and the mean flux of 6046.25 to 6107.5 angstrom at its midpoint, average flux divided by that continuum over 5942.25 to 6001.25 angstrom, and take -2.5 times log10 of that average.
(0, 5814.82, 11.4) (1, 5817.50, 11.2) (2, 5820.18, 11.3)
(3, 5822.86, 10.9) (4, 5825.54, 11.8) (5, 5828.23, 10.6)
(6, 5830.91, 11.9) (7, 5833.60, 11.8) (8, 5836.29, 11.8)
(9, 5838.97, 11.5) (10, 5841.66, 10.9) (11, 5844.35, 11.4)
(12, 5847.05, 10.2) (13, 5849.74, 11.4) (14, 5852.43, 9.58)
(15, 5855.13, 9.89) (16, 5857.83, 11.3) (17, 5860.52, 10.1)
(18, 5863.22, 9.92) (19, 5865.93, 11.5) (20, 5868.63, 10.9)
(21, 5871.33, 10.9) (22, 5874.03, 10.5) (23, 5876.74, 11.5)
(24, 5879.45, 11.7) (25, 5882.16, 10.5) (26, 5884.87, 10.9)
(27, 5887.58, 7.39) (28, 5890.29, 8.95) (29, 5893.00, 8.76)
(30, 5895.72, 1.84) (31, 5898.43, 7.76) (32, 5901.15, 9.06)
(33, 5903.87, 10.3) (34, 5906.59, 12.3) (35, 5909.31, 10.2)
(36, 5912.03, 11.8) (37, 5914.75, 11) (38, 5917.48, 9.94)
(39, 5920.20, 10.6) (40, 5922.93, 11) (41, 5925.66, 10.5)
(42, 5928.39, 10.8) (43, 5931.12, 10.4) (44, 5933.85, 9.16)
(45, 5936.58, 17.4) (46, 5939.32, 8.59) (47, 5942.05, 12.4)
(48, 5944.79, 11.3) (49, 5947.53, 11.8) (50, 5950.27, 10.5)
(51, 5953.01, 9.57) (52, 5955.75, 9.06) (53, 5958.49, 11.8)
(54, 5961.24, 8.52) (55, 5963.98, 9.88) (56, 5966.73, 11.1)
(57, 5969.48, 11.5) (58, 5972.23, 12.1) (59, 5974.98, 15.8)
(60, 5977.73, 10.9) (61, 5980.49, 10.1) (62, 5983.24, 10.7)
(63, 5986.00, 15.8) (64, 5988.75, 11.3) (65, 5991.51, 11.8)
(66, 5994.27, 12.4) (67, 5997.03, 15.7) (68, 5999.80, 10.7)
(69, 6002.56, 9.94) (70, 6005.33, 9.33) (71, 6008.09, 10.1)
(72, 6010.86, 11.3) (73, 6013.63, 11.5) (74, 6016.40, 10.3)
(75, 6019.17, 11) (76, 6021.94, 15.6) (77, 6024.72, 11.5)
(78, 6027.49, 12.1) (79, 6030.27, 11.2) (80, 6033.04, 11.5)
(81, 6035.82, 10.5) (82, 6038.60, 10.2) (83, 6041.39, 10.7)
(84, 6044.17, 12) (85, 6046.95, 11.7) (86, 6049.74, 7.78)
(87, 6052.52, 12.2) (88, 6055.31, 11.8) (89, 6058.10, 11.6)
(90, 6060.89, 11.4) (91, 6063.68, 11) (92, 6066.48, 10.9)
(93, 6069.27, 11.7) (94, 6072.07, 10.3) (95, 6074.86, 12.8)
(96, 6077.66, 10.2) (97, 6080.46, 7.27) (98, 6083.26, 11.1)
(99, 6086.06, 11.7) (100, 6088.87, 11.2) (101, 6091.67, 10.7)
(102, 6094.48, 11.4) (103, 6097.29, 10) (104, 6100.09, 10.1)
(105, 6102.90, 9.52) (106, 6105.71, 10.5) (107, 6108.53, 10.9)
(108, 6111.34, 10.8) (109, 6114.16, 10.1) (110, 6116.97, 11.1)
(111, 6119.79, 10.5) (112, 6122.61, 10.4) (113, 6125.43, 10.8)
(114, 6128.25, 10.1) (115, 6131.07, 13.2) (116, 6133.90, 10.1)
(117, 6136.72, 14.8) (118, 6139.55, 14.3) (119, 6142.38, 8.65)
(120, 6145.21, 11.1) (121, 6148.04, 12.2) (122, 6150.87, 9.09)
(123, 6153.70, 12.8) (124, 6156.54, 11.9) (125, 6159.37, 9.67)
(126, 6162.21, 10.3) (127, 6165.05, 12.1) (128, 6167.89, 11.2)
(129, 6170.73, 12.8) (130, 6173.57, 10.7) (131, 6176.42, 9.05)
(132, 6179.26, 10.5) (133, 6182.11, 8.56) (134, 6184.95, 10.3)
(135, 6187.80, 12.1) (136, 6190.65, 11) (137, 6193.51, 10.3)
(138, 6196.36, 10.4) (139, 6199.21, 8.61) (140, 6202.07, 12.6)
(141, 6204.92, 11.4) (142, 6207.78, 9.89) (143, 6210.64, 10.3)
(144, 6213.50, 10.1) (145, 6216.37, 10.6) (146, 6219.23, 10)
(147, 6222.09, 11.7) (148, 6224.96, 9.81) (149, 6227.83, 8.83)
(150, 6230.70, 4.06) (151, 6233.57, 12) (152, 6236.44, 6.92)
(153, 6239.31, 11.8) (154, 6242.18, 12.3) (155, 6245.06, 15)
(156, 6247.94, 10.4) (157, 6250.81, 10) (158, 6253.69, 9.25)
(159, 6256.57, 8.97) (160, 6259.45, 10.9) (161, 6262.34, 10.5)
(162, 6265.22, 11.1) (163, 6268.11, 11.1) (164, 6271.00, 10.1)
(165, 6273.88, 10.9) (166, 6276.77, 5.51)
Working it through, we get -0.06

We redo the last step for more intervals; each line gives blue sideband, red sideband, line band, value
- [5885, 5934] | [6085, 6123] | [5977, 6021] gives -0.14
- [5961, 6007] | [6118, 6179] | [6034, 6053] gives 0.08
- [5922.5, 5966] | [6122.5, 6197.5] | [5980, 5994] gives -0.12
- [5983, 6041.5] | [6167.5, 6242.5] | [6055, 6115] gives 0.04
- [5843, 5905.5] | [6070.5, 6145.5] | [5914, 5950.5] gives -0.10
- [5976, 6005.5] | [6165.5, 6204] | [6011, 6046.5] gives 0.01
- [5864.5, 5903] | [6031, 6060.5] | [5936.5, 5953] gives -0.14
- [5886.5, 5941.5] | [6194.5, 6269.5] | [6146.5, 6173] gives -0.11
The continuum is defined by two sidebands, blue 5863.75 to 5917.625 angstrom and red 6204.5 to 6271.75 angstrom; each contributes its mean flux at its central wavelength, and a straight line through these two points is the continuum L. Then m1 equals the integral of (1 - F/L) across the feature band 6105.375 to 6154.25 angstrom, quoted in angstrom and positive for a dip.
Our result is -4.9 angstrom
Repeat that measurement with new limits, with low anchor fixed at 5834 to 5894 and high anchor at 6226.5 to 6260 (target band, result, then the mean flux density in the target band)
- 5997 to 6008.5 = -0.4 angstrom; 10.7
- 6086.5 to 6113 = -1.0 angstrom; 10.6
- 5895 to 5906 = 2.7 angstrom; 7.91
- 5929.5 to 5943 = -1.4 angstrom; 11.6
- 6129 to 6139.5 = -2.7 angstrom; 12.7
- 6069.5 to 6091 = -1.0 angstrom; 10.7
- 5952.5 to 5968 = 0.6 angstrom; 10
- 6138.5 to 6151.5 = -1.2 angstrom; 11.1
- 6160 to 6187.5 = -1.4 angstrom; 10.6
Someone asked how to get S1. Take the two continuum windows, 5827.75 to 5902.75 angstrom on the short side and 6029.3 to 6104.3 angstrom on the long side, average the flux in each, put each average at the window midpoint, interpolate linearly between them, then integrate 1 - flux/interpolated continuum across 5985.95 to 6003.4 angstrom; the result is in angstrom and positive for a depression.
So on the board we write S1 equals -2.9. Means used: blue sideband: 10.1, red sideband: 10.8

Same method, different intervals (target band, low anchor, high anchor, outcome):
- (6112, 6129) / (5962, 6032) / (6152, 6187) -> 0.85 angstrom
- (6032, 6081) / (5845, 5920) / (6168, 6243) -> -3.74 angstrom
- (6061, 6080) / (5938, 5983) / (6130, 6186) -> 0.14 angstrom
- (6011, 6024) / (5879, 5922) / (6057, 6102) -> -2.03 angstrom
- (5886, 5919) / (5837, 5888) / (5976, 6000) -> 6.16 angstrom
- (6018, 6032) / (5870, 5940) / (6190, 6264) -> -2.84 angstrom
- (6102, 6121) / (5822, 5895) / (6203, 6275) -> -0.17 angstrom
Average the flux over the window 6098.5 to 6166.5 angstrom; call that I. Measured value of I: 11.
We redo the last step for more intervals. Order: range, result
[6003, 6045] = 11.2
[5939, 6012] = 11.3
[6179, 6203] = 10.4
